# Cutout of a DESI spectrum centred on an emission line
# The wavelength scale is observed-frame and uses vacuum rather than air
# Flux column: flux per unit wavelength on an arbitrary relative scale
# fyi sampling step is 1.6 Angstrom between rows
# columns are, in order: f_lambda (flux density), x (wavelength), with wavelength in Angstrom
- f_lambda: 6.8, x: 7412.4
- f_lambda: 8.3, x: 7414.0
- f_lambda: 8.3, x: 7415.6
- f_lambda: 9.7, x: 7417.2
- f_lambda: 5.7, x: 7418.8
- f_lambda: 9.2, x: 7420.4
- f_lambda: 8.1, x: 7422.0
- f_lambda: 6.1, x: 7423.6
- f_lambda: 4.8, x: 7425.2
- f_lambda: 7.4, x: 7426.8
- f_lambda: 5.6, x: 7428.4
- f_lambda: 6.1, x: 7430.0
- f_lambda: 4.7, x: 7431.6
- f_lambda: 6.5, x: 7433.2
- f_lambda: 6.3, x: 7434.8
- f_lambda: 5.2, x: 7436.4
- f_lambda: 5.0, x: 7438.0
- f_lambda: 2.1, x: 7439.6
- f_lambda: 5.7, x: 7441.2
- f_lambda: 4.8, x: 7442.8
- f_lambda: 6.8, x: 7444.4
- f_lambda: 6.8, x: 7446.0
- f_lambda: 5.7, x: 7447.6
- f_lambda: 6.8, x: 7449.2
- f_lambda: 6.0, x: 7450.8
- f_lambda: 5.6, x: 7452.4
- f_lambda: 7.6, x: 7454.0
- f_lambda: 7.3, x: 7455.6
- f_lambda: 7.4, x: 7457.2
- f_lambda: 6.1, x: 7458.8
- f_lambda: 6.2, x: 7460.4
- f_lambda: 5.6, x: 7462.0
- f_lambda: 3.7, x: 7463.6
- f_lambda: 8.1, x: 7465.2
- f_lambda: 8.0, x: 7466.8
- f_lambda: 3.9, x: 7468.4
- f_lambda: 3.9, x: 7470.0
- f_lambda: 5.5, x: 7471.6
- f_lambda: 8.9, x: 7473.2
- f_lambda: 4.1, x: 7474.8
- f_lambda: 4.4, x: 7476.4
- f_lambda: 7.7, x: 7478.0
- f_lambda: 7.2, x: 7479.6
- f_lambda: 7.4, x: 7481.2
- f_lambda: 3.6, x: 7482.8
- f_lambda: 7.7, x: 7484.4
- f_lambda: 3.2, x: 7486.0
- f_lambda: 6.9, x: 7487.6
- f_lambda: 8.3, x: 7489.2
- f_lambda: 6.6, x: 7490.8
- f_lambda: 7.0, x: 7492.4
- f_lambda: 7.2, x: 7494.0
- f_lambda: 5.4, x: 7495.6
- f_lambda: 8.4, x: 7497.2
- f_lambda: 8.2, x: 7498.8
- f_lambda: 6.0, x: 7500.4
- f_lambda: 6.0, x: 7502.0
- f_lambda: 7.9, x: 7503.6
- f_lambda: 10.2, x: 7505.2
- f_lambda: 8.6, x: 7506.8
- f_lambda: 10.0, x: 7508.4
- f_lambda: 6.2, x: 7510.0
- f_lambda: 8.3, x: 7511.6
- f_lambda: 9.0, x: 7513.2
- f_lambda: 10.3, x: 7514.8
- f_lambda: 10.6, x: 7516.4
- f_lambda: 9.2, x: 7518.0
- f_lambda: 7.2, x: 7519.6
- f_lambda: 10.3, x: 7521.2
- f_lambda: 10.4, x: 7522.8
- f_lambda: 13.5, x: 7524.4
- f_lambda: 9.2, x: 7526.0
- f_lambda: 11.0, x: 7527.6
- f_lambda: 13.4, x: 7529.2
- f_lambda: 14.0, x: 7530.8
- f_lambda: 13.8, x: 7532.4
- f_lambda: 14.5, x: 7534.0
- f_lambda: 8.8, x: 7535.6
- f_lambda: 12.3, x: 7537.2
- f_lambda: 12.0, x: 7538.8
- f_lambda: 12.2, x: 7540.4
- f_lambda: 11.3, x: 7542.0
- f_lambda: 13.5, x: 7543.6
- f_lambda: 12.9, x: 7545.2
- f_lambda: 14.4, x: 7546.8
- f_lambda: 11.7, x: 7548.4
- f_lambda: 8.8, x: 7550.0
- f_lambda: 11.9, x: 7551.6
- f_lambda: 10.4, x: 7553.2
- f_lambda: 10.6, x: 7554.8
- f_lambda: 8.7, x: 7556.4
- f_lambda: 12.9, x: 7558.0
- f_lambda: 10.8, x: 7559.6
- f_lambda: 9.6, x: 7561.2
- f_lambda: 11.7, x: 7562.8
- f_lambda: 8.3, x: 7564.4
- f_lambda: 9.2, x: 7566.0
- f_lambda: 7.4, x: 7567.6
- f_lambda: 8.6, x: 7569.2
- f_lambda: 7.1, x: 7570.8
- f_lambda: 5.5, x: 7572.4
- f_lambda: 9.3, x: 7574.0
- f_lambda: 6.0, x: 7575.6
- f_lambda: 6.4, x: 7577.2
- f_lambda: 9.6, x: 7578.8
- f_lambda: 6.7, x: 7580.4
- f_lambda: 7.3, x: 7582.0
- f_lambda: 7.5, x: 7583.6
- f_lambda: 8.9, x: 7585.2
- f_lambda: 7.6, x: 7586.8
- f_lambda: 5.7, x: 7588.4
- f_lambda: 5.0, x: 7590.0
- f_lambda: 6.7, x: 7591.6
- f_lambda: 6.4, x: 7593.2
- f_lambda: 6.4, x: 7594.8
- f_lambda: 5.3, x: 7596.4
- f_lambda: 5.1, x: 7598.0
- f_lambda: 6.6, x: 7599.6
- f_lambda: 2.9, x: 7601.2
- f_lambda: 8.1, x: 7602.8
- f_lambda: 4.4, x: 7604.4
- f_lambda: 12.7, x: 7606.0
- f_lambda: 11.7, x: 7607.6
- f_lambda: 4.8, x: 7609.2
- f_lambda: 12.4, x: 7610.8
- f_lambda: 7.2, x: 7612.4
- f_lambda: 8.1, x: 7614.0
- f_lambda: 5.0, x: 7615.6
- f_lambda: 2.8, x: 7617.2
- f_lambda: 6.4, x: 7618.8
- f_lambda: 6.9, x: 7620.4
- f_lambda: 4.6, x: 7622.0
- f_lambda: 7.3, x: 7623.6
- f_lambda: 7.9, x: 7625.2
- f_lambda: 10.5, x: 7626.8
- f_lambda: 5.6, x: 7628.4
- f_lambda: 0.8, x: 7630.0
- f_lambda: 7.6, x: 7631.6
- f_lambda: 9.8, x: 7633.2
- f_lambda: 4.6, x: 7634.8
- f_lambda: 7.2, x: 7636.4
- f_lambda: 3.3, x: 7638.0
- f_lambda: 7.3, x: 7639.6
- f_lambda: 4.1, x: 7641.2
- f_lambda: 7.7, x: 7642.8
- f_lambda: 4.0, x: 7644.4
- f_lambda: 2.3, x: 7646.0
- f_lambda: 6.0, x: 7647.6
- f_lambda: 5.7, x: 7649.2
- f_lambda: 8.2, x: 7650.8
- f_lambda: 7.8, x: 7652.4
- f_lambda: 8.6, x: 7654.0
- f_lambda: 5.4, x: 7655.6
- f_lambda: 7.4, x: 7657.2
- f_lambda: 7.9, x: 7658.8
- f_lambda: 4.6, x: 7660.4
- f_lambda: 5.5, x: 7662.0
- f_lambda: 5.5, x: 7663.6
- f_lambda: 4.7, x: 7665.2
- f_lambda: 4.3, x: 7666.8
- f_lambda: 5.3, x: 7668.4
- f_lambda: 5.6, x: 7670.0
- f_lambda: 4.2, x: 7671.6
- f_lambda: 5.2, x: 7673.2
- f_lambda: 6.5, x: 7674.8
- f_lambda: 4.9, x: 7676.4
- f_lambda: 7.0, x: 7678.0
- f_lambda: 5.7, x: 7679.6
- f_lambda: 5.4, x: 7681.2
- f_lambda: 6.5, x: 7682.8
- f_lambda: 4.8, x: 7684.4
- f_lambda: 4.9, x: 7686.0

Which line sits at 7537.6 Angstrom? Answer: Mg II 2798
